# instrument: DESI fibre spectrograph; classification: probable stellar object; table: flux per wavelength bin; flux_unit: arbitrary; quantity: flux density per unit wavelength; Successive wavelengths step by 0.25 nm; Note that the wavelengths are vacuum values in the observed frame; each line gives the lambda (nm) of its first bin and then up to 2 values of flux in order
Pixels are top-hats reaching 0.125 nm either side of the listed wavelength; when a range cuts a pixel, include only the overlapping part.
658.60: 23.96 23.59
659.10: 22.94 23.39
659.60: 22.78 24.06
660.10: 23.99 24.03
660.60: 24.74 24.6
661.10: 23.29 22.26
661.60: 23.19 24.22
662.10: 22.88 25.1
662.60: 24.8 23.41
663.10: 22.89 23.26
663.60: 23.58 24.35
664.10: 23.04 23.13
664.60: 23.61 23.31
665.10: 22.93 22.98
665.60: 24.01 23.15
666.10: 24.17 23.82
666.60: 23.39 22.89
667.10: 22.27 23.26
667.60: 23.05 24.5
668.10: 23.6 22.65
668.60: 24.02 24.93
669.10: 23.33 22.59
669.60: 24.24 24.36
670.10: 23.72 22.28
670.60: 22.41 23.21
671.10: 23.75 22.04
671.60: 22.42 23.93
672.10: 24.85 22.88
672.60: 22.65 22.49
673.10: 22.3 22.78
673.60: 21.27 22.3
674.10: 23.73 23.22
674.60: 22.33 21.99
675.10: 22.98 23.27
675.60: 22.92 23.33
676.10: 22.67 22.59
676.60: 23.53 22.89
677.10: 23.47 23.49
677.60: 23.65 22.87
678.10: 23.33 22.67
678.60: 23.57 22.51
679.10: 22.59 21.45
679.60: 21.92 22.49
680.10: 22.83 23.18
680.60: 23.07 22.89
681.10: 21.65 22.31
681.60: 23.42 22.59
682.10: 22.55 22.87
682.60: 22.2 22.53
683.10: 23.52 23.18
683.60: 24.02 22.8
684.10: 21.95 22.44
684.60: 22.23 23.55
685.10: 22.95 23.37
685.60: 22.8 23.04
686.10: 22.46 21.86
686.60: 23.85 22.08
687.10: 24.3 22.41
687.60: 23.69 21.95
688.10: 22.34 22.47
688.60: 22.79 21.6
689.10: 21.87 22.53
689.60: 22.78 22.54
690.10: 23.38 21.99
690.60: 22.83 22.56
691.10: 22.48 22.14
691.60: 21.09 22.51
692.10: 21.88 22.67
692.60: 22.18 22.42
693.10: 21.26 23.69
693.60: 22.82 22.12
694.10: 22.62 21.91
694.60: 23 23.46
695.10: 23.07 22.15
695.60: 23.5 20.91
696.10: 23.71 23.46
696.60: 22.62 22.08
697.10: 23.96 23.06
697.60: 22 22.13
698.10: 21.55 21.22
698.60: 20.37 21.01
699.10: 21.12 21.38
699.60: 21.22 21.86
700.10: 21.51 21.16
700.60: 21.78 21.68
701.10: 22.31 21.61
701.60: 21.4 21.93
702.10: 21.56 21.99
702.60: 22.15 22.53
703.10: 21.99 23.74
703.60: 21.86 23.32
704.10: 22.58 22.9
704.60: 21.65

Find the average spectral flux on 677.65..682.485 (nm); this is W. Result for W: 22.7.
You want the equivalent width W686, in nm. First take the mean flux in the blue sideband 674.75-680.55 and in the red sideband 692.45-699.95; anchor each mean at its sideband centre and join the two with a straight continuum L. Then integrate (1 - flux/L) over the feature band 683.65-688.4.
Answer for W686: -0.04 nm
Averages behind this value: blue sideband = 22.9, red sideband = 22.3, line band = 22.8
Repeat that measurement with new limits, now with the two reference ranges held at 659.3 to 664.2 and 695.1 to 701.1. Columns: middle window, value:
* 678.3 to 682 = 0.038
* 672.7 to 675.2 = 0.064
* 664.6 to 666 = 0.013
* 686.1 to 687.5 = -0.021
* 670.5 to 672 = 0.017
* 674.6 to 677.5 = 0.006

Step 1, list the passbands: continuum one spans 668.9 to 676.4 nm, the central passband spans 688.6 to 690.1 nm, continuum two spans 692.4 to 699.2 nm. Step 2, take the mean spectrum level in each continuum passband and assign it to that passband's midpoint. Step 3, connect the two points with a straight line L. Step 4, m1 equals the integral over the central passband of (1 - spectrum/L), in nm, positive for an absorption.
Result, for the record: 0.009 nm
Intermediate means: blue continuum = 23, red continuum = 22.4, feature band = 22.4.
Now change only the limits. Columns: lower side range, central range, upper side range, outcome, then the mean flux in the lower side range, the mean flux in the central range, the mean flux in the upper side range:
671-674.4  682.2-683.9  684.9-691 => -0.02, 22.9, 23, 22.7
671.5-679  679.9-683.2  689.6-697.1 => 0.01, 23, 22.7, 22.5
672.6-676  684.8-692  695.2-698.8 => -0.05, 22.7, 22.6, 22.3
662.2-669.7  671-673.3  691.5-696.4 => 0.03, 23.5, 23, 22.5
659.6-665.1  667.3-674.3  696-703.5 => 0.03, 23.7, 23.2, 22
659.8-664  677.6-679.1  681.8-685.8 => 0.01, 23.8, 23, 22.9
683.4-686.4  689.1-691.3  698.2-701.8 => -0.02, 22.8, 22.6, 21.4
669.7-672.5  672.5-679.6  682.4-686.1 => 0.10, 23.3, 22.8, 22.9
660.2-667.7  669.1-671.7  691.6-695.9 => 0.02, 23.5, 23.1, 22.5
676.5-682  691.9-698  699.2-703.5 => -0.13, 22.8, 22.6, 21.9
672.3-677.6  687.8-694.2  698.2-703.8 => -0.06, 22.8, 22.4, 21.7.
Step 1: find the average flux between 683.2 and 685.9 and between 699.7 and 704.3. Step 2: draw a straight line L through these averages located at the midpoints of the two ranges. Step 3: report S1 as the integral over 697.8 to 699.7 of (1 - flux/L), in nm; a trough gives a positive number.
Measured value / 0.09 nm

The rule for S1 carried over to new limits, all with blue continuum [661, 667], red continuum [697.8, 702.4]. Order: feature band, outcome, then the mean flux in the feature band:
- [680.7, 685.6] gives -0.08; 22.8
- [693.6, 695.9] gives -0.08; 22.6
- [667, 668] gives 0.00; 23.3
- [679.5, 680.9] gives -0.01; 22.7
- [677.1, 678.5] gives -0.03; 23.2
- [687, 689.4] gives -0.05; 22.6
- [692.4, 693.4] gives -0.02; 22.3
